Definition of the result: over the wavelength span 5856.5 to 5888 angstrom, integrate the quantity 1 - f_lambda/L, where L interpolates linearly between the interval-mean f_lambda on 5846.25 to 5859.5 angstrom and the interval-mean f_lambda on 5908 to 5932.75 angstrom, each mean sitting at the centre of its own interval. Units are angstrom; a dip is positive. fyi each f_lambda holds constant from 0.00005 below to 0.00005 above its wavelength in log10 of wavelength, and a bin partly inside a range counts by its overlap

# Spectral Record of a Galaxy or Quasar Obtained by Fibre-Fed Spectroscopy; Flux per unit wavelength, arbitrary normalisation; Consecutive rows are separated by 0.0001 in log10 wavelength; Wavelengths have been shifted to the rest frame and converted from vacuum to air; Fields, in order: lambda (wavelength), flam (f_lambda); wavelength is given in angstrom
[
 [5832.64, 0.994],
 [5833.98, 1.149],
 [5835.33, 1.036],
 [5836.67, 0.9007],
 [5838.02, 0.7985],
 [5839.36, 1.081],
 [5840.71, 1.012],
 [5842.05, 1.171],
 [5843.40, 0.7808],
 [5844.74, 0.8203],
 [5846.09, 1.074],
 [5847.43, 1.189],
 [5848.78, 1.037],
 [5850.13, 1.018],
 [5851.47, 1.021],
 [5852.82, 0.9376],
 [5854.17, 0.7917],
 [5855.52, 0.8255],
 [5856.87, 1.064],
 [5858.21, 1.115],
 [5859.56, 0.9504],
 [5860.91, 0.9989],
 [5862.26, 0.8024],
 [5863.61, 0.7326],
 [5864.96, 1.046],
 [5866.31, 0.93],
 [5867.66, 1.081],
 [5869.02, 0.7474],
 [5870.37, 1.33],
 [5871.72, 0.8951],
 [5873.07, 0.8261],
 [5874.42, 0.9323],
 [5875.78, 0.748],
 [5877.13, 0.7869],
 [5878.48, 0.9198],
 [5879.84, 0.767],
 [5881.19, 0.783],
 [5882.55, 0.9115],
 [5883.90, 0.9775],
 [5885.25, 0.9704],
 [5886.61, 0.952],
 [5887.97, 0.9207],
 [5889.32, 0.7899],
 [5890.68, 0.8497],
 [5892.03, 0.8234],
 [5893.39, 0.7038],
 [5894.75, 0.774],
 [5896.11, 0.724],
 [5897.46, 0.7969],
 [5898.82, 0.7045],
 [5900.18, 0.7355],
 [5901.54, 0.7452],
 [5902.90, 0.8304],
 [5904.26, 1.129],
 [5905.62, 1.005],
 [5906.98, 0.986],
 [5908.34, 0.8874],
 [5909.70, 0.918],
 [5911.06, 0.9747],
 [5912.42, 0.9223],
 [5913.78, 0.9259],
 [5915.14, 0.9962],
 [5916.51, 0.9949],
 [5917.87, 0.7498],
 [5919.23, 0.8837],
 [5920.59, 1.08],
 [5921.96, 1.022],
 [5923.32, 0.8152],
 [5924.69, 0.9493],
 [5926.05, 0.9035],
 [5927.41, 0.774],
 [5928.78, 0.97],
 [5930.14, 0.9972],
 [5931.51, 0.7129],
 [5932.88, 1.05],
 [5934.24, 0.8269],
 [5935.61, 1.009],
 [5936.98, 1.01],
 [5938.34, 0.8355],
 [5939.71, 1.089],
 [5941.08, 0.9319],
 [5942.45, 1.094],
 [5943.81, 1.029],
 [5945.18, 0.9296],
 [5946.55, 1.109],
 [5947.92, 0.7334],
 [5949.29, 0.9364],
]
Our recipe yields 1.75 angstrom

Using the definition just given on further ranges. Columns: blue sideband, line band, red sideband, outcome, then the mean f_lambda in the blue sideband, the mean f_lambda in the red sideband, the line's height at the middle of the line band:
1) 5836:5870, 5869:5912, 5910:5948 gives 3.6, 0.96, 0.943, 0.952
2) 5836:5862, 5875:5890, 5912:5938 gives 1.4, 0.976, 0.925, 0.953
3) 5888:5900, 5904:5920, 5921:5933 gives -1.8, 0.778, 0.907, 0.848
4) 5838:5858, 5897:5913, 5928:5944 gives 1.3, 0.984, 0.96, 0.968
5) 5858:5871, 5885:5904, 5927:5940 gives 2.7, 0.967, 0.926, 0.949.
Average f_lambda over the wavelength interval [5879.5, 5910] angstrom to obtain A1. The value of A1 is 0.856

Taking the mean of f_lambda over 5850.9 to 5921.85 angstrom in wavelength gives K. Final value 0.899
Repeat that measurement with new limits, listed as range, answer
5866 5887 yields 0.909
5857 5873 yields 0.965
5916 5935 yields 0.909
